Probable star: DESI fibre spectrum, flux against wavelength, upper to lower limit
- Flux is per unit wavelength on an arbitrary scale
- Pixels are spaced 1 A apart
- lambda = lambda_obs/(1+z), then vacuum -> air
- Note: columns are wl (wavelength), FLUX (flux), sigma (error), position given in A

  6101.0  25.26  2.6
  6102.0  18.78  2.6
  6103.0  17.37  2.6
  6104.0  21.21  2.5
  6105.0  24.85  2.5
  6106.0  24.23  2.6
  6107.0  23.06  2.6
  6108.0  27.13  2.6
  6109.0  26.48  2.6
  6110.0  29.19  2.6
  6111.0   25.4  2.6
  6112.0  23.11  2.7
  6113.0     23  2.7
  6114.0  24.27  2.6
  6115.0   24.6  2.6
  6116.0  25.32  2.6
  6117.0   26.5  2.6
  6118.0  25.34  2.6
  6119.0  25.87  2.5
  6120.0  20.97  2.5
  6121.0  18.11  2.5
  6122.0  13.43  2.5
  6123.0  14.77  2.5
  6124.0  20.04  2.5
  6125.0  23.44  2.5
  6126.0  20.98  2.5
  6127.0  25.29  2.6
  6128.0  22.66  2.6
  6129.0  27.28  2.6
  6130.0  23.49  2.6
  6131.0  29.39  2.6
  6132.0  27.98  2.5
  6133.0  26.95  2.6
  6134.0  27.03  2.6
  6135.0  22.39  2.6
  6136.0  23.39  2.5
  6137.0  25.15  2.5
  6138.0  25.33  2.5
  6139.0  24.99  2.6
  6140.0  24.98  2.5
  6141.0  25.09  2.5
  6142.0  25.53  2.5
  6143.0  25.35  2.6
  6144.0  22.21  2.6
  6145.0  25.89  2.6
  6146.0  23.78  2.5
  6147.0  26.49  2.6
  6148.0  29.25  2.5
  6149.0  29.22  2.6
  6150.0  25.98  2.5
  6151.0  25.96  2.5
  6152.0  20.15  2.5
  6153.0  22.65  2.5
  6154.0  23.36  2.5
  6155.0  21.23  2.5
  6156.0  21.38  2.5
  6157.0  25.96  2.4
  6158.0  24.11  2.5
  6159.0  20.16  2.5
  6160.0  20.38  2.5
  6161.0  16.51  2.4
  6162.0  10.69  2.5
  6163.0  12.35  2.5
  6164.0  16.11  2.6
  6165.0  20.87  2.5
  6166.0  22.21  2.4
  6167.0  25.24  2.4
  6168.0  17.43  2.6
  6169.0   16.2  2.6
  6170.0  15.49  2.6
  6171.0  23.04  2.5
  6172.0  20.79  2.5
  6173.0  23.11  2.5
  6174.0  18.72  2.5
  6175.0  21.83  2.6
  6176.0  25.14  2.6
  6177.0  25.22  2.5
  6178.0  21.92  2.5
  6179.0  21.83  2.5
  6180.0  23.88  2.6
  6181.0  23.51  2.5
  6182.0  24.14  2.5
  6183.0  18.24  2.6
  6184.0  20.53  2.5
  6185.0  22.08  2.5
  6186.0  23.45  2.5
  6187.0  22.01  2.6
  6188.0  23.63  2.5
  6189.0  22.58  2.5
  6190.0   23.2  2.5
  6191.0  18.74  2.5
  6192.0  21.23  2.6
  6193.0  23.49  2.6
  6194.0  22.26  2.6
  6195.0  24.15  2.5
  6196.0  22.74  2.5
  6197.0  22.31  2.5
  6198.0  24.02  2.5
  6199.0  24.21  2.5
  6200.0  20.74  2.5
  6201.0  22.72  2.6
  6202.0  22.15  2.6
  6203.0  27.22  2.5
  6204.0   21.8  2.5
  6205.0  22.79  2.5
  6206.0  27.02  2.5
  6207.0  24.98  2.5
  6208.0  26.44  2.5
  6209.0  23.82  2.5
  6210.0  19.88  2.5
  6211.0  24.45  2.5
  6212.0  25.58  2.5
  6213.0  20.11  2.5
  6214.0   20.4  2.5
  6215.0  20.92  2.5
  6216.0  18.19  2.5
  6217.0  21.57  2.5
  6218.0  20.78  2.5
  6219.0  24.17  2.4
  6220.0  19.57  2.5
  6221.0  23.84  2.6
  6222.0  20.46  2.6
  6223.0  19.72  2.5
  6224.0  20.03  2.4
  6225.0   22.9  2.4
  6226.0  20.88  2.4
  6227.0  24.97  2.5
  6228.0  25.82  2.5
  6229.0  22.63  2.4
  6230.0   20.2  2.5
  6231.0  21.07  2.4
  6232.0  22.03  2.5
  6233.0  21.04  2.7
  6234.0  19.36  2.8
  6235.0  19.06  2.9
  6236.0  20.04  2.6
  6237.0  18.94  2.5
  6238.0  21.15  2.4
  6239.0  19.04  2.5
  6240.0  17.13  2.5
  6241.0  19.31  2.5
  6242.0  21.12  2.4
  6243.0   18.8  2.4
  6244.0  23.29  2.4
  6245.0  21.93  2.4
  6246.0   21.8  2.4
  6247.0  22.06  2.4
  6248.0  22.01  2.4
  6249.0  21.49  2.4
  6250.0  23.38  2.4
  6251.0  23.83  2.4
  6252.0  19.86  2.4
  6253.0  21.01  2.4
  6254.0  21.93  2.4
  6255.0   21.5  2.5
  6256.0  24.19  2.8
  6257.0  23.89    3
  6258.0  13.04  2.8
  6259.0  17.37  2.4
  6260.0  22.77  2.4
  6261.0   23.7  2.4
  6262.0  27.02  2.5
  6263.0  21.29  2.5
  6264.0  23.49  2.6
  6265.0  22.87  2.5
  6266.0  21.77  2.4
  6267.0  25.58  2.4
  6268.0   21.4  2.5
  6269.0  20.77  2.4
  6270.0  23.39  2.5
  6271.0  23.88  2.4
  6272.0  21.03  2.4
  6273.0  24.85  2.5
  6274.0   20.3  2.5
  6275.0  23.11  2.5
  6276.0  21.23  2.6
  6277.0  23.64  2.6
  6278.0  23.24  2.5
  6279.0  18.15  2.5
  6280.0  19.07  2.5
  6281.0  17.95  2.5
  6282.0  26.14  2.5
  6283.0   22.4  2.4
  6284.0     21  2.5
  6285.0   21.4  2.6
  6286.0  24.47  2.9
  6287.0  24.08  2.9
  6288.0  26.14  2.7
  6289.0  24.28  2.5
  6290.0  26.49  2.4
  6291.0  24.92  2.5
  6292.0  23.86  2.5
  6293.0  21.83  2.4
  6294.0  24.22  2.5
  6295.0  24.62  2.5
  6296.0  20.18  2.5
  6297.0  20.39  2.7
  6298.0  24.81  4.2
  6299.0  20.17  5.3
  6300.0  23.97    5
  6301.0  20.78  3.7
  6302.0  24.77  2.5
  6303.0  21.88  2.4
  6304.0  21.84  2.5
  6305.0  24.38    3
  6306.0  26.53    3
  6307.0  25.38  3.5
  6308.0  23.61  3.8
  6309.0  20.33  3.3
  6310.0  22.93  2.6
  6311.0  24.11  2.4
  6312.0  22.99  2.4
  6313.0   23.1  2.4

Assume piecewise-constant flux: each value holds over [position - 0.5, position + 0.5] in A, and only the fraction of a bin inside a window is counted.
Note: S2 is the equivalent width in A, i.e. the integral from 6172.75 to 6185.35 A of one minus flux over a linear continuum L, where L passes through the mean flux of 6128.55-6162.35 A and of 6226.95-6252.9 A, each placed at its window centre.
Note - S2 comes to 0.4 A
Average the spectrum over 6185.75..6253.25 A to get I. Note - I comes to 22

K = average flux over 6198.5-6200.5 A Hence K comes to 22.5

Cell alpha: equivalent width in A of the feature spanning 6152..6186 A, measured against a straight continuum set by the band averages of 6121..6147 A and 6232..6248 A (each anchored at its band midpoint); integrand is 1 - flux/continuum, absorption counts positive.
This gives 2.8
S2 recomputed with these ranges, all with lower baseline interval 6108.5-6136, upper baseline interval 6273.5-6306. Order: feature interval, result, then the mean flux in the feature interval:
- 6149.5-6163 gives 1.4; 21.1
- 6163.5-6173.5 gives 1.5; 20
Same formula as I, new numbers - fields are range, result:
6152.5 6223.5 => 21.7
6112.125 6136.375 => 23.4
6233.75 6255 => 20.8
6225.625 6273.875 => 21.6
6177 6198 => 22.4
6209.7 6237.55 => 21.4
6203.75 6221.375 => 22.6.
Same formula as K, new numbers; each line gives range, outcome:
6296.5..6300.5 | 22.3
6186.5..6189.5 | 22.7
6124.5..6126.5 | 22.2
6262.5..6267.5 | 23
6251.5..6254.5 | 20.9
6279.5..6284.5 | 21.3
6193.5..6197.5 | 22.9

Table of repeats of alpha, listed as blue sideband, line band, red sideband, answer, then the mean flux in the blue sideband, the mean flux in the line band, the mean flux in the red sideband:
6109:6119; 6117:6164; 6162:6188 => 0.60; 25.3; 23.1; 20.9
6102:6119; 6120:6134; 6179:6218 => 0.75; 24.3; 22.7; 22.6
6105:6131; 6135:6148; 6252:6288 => -0.91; 23.5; 24.9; 22.1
